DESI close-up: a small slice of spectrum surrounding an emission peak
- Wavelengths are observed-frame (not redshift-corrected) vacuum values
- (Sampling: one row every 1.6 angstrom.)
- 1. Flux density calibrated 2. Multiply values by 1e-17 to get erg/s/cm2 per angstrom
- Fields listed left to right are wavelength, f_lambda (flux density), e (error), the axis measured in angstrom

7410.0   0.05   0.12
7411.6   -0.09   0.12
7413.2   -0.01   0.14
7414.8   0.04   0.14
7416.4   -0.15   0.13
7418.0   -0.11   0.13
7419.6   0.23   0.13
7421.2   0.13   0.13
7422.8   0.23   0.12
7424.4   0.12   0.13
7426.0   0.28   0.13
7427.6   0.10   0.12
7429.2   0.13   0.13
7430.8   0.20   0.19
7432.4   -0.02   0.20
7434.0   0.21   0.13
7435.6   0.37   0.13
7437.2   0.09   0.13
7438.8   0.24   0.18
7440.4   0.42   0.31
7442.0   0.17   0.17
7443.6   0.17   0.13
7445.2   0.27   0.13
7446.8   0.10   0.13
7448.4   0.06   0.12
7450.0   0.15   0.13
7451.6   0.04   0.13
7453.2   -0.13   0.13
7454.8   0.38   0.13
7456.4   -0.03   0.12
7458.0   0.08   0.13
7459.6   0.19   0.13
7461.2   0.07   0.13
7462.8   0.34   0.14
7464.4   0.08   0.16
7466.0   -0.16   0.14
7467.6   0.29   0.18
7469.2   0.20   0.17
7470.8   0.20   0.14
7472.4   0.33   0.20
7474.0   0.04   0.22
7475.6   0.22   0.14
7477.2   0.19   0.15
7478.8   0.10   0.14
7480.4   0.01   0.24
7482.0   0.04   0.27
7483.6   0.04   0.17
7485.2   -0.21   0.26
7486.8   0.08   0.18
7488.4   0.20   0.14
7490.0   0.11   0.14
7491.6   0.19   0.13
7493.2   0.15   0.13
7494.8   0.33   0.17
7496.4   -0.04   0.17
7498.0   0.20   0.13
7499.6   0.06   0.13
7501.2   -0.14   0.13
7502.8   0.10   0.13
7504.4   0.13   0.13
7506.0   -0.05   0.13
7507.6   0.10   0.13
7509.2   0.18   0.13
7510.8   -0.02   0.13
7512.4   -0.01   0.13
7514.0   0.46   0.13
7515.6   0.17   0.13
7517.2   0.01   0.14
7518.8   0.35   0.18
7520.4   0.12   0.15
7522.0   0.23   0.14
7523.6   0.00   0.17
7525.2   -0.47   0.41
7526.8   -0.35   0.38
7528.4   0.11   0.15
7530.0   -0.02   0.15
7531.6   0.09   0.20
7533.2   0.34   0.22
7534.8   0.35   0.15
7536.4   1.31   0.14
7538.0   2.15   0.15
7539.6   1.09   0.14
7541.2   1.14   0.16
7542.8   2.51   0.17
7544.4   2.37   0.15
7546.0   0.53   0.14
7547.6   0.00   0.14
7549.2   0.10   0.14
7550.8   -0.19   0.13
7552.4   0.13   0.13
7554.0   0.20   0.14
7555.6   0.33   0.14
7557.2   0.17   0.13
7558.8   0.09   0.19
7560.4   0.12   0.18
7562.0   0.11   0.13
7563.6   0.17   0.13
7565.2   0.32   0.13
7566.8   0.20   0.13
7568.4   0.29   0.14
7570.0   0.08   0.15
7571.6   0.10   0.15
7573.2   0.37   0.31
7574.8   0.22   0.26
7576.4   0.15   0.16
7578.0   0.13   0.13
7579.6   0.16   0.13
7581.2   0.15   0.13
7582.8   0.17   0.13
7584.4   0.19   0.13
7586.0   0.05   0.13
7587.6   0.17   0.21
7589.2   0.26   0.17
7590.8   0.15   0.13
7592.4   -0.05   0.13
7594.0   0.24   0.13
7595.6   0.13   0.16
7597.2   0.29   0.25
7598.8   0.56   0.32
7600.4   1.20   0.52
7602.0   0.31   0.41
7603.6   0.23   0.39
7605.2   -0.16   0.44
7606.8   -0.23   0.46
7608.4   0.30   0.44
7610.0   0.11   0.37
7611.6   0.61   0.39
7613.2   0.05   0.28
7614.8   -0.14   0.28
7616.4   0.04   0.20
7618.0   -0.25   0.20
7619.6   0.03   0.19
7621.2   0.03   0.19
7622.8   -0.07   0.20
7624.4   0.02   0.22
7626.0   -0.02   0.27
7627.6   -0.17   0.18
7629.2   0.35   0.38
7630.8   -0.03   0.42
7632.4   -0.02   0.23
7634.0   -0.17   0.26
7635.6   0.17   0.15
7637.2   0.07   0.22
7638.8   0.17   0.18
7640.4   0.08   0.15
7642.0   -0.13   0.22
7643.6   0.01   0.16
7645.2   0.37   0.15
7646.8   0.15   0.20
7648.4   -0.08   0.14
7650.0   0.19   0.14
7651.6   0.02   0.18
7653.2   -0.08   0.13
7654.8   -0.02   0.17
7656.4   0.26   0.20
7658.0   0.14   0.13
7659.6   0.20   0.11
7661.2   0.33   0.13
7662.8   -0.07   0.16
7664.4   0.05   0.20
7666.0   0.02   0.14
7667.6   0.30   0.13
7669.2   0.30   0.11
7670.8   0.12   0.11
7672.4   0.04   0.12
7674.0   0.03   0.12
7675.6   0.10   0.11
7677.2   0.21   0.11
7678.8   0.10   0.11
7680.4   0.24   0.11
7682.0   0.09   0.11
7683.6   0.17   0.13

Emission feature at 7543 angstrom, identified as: [O II]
